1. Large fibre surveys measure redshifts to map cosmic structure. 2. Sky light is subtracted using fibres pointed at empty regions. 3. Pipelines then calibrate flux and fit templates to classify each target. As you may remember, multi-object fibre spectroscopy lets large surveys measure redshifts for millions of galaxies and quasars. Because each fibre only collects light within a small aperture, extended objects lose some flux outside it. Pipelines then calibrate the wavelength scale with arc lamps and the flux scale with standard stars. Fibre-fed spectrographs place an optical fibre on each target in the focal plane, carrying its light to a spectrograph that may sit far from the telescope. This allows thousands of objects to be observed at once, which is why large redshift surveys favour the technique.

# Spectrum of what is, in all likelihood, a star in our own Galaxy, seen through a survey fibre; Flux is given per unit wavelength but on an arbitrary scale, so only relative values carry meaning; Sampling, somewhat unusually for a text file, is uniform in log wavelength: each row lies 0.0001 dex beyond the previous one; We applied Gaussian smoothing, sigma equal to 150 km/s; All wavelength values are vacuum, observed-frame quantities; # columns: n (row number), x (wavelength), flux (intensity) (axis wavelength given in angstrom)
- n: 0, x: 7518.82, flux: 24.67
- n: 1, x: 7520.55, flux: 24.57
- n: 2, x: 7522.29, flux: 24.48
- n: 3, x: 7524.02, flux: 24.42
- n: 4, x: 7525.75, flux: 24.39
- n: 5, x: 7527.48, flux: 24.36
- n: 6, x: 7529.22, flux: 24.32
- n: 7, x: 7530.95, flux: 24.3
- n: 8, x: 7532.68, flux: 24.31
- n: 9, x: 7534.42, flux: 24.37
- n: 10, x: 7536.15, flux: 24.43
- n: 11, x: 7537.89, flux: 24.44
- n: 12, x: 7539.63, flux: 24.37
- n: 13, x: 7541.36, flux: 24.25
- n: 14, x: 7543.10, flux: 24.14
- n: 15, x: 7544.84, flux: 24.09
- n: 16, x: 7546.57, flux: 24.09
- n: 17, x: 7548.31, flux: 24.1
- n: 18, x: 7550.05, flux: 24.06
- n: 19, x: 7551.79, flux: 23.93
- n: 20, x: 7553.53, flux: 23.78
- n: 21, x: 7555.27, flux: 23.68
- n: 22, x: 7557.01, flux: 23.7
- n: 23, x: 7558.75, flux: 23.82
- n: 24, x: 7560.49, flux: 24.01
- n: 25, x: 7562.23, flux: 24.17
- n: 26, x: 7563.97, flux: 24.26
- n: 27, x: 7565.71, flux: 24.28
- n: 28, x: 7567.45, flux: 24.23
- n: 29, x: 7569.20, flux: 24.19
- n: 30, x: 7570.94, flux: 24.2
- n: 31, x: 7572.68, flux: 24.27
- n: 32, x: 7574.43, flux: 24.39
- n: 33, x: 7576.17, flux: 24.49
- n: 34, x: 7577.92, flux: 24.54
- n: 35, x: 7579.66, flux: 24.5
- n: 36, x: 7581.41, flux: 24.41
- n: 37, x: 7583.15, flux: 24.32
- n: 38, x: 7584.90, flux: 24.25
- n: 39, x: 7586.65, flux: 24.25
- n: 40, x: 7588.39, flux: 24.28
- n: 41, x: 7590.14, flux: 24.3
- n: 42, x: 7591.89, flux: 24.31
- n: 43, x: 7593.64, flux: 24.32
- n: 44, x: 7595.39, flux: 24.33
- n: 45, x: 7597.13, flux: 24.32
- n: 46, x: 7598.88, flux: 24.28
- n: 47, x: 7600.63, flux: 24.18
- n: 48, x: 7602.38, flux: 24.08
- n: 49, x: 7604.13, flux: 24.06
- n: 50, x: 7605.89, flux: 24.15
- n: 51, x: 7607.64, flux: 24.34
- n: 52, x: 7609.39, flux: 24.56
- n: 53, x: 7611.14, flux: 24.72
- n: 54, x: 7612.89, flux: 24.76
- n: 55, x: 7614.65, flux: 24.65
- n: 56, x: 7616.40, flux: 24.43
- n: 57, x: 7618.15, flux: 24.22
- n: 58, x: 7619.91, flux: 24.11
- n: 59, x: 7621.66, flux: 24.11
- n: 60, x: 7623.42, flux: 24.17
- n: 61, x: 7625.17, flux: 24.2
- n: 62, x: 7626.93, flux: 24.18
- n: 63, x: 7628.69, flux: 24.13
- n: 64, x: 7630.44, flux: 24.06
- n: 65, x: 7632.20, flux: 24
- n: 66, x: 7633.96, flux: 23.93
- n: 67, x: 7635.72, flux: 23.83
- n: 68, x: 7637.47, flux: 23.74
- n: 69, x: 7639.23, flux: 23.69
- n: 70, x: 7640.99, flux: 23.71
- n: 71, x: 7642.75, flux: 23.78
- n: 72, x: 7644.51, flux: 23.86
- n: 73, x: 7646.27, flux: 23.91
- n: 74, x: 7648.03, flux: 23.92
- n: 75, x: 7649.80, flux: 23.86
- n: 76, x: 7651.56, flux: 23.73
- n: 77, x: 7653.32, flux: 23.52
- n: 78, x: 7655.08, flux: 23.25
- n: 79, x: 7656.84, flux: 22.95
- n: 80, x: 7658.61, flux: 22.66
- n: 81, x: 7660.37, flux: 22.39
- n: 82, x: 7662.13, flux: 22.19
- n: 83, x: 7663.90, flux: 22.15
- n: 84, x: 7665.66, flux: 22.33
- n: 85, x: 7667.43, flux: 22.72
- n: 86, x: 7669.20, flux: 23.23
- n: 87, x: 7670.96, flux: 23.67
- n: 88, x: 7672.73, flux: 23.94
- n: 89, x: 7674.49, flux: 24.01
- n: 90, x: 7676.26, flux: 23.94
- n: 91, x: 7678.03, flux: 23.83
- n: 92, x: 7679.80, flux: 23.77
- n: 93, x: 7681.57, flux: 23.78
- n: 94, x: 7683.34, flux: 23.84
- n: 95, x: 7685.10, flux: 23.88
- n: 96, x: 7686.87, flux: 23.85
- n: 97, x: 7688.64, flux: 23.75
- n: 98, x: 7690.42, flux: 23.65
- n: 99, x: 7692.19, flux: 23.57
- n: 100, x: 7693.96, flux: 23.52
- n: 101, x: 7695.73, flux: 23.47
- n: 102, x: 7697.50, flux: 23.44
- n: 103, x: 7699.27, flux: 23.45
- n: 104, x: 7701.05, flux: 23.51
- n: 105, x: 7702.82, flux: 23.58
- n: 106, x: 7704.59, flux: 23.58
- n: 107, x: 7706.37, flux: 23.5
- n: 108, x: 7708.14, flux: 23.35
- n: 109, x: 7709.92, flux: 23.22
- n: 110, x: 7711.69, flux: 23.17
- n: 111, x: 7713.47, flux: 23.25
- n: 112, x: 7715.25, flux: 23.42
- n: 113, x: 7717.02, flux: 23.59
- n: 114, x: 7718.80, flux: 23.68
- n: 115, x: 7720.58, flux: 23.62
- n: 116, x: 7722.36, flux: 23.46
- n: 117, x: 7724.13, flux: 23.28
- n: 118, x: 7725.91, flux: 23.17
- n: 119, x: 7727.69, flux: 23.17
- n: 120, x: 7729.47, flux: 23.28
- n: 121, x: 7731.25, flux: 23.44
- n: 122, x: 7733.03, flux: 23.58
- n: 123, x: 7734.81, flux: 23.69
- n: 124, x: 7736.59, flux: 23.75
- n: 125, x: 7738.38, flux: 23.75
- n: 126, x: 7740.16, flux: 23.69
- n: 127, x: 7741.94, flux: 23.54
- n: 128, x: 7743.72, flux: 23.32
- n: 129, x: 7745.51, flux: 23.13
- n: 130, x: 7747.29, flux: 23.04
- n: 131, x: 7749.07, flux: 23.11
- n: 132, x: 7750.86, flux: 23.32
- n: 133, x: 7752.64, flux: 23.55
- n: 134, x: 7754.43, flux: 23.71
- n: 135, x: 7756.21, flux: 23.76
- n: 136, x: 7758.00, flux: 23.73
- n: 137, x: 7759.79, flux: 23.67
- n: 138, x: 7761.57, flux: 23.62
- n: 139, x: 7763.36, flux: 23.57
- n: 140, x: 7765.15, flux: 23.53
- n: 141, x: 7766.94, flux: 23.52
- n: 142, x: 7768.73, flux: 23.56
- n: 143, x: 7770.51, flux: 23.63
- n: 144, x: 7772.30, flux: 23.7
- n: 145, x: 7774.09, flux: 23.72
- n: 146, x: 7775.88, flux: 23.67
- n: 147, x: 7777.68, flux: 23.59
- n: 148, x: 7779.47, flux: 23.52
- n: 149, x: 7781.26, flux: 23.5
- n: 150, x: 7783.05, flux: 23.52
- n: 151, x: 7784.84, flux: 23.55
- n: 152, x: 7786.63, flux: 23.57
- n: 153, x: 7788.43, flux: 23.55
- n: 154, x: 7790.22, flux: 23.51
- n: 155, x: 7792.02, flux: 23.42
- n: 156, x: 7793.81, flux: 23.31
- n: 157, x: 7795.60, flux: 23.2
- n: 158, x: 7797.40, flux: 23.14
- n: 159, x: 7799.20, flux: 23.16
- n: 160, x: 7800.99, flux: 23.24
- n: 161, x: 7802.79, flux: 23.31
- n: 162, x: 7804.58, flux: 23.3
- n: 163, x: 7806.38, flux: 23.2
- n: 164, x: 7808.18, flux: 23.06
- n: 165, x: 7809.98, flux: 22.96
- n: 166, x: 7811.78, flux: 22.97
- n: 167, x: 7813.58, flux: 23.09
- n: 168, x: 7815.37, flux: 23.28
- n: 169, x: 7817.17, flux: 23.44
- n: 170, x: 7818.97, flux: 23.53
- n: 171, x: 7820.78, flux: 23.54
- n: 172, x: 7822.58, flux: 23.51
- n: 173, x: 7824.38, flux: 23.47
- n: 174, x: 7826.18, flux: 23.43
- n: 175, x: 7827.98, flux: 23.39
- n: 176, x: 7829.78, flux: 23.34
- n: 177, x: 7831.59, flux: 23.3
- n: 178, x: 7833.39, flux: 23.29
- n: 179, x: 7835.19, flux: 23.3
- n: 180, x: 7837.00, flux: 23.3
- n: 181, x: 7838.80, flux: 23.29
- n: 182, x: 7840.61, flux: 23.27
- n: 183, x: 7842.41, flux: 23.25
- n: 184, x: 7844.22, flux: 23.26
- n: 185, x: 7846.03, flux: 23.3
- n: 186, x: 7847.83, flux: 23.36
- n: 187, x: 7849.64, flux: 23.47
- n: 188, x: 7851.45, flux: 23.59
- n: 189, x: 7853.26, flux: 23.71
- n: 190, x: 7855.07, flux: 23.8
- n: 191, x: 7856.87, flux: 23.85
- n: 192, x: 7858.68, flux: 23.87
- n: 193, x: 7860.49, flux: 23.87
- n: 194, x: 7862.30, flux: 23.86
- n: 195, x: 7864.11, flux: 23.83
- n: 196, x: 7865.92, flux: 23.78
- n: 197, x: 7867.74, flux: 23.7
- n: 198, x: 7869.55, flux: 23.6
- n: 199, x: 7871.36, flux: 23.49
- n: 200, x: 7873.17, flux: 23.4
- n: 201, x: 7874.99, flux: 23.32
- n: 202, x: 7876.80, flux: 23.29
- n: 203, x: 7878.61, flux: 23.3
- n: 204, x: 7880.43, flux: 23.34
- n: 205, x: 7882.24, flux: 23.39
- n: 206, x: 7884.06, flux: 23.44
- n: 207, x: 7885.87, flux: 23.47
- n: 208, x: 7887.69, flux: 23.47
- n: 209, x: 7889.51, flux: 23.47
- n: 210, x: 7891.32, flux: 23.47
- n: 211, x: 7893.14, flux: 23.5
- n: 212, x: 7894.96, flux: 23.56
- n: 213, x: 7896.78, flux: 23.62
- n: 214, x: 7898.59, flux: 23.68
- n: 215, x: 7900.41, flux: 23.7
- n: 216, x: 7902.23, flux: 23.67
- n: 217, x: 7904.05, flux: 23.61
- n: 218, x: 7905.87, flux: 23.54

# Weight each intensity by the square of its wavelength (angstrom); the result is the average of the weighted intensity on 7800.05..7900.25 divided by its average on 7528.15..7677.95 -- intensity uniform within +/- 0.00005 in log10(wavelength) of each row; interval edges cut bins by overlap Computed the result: 1.0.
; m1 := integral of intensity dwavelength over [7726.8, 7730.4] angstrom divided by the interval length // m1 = 23.2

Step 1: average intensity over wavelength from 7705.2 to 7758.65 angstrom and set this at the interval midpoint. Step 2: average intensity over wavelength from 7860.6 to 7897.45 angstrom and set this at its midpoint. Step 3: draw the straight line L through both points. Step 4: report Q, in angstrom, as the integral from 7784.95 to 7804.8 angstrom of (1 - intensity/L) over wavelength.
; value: 0.1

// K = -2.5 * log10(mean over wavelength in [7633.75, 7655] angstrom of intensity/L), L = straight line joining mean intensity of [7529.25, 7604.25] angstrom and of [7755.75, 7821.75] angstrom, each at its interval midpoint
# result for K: 0.01 mag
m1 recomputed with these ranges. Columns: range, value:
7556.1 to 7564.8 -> 24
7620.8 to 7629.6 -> 24.2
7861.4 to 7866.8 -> 23.8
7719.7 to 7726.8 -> 23.4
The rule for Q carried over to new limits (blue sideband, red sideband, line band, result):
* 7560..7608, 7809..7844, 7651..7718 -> 1.4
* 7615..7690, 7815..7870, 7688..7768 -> 0.4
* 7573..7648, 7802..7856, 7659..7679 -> 0.7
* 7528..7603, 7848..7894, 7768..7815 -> 0.7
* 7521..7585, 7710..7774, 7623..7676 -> 0.7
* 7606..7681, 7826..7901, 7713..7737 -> 0.2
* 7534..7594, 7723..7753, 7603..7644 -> -0.4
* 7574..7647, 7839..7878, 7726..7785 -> 0.8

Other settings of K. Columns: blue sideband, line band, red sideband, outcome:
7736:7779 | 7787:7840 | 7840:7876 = 0.01 mag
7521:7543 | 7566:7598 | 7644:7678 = -0.02 mag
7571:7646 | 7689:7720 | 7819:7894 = 0.02 mag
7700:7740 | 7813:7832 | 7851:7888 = 0.01 mag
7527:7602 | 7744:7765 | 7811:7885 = 0.01 mag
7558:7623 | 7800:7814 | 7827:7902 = 0.02 mag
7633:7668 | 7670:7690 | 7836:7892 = -0.02 mag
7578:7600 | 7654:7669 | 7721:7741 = 0.06 mag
